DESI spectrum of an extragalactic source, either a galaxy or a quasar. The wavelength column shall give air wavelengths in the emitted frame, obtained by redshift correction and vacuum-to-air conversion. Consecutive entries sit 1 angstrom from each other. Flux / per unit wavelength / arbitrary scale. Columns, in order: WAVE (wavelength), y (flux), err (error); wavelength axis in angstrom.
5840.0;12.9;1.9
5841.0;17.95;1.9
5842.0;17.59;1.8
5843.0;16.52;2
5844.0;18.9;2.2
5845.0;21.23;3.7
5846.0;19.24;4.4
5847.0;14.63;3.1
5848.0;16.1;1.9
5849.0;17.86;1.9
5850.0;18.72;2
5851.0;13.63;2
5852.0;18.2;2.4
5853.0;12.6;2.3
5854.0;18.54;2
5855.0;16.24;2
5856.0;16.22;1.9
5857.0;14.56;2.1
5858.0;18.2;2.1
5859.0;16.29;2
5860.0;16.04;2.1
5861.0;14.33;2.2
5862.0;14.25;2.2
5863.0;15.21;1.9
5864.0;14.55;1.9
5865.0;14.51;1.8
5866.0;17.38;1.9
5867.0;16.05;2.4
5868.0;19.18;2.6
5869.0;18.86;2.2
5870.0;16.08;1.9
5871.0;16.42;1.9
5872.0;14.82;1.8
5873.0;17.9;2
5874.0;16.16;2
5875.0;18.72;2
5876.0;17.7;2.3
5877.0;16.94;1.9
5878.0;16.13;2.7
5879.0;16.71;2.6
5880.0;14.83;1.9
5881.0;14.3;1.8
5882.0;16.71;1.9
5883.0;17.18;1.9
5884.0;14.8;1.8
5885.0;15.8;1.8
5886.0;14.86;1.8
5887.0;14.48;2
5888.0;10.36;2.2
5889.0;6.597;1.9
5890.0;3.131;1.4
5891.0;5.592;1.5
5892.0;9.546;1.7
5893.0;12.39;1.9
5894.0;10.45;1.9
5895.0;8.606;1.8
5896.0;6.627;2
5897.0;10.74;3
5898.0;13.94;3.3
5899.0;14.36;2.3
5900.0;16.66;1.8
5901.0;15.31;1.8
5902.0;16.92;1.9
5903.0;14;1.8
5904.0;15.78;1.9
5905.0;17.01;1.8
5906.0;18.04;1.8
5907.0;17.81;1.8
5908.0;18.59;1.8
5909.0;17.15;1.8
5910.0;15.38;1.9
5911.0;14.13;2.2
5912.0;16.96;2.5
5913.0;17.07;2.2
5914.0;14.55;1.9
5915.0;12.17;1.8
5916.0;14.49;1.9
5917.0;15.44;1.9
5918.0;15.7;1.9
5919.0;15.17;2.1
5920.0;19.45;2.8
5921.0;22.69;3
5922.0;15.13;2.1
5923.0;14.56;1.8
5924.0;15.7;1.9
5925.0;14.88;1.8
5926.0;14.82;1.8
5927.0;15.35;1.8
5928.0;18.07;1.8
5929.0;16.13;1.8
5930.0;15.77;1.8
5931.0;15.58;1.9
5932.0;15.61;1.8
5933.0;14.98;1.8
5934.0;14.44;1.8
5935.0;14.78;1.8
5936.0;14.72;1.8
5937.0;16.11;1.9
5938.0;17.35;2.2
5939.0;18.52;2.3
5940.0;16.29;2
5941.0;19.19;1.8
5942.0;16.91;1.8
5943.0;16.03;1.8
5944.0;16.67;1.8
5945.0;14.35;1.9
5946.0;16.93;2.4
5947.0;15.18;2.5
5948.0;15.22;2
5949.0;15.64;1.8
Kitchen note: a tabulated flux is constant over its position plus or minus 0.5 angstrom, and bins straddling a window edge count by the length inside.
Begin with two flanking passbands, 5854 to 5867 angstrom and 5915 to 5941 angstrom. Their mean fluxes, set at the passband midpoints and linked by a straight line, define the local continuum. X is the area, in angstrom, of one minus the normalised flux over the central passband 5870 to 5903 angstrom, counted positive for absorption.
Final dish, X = 4.6 angstrom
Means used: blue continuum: 15.8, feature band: 13.7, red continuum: 16.1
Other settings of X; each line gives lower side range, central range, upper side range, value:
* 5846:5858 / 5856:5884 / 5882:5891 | -4.5 angstrom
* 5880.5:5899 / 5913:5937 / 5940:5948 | -1.7 angstrom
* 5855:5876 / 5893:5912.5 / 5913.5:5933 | 1.7 angstrom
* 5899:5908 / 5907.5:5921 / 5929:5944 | 0.2 angstrom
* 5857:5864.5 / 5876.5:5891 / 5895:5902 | 0.5 angstrom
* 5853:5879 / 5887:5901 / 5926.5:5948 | 5.2 angstrom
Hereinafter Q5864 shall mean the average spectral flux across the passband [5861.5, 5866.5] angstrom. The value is 15.2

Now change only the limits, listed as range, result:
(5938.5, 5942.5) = 17.7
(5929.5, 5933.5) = 15.5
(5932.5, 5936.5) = 14.7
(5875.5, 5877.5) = 17.3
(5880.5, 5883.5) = 16.1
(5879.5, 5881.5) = 14.6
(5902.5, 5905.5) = 15.6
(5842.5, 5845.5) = 18.9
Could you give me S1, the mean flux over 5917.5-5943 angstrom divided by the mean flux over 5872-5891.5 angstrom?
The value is 1.15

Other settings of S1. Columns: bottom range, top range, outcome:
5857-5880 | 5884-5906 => 0.75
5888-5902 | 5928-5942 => 1.54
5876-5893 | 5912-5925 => 1.22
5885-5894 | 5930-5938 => 1.53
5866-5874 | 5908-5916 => 0.91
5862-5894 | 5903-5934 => 1.10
